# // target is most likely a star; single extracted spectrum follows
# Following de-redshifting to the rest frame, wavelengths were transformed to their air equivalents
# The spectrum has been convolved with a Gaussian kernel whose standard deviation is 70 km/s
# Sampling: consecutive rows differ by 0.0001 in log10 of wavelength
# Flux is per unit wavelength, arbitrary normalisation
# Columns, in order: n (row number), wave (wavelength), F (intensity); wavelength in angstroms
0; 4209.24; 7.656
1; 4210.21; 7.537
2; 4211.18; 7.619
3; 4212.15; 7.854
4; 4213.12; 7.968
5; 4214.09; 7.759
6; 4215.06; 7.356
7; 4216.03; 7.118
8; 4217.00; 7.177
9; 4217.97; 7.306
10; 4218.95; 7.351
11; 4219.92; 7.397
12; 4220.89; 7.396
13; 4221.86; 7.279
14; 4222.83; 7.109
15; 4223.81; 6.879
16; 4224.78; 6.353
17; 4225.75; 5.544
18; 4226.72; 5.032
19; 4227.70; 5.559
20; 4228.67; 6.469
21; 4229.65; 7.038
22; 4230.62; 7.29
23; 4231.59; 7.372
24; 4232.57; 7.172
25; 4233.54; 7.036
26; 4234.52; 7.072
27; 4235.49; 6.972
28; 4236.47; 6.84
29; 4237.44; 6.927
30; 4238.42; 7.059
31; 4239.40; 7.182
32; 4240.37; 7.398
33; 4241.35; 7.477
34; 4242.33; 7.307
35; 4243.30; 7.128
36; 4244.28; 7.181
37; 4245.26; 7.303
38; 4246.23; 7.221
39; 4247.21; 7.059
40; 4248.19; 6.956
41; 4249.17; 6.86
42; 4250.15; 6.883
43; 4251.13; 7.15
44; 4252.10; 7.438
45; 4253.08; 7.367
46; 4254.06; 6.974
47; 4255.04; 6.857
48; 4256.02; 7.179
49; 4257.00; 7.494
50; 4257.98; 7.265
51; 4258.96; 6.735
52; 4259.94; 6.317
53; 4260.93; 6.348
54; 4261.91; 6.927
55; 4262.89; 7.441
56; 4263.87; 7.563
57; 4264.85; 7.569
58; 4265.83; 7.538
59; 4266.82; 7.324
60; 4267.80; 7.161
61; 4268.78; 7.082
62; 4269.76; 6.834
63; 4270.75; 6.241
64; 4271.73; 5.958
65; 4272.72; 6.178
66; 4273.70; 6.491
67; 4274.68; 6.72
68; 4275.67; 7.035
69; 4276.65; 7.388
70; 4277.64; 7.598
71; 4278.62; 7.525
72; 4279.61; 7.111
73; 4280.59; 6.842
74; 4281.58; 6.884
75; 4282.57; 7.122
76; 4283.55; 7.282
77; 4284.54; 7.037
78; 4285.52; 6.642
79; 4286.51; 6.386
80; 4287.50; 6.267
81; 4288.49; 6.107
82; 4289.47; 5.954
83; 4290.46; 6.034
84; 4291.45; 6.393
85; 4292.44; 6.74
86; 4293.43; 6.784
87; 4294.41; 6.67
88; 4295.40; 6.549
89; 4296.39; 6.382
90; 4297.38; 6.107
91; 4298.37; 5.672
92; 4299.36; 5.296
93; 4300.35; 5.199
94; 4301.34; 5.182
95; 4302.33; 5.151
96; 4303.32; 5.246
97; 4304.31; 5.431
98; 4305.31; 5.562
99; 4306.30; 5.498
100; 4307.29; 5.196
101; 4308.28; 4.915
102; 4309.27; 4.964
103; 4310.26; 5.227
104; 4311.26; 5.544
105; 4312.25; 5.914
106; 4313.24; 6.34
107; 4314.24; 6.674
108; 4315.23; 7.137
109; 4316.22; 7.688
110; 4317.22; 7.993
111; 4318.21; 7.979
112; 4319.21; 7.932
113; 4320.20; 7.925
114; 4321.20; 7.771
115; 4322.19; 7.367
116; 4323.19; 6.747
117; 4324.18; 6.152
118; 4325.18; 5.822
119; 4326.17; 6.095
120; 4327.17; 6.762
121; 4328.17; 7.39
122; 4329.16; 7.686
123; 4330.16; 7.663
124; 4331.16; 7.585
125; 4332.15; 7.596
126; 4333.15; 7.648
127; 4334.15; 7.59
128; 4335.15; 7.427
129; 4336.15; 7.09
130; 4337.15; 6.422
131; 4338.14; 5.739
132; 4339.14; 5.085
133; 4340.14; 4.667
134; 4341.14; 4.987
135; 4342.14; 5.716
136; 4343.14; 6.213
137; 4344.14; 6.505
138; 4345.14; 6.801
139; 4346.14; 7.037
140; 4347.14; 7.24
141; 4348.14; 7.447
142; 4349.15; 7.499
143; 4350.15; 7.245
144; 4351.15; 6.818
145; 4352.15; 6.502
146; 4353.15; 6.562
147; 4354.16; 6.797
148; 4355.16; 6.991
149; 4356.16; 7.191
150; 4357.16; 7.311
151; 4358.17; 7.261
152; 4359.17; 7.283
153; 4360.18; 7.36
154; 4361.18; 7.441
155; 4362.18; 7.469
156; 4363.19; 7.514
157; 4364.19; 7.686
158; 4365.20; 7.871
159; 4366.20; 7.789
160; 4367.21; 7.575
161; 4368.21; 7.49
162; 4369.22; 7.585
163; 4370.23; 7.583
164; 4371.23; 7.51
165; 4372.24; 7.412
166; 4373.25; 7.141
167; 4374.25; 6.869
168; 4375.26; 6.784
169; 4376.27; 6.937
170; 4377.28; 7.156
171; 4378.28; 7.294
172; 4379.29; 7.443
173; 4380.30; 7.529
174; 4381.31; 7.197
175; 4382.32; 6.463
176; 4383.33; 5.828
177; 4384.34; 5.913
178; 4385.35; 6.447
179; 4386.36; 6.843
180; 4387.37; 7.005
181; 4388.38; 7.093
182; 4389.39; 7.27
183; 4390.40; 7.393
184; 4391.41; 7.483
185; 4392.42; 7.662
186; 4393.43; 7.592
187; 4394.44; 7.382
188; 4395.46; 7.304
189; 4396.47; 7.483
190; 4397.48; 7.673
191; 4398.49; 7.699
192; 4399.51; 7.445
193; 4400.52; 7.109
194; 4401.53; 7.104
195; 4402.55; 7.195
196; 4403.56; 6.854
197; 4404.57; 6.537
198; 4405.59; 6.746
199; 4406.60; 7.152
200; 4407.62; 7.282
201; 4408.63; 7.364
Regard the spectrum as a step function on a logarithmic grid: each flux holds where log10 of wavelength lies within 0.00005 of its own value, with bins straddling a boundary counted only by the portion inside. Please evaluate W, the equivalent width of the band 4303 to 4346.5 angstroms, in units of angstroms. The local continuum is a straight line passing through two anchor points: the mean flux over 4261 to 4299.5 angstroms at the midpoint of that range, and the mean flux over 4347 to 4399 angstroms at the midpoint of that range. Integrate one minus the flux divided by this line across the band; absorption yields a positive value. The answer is 2.8 angstroms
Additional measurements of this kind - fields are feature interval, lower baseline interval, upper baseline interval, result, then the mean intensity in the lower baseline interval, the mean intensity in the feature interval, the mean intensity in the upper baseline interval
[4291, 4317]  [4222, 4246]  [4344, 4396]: 4.09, 6.87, 5.92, 7.17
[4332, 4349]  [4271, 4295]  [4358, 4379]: 1.48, 6.71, 6.54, 7.39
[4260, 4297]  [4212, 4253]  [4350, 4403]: 1.53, 7.05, 6.8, 7.21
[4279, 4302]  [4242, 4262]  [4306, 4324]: 1.39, 7.05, 6.37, 6.61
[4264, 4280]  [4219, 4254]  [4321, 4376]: -0.05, 6.97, 7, 6.99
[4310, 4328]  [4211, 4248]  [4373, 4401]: 0.58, 7.06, 6.87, 7.12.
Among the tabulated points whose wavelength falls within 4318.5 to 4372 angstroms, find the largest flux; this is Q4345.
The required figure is 7.932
